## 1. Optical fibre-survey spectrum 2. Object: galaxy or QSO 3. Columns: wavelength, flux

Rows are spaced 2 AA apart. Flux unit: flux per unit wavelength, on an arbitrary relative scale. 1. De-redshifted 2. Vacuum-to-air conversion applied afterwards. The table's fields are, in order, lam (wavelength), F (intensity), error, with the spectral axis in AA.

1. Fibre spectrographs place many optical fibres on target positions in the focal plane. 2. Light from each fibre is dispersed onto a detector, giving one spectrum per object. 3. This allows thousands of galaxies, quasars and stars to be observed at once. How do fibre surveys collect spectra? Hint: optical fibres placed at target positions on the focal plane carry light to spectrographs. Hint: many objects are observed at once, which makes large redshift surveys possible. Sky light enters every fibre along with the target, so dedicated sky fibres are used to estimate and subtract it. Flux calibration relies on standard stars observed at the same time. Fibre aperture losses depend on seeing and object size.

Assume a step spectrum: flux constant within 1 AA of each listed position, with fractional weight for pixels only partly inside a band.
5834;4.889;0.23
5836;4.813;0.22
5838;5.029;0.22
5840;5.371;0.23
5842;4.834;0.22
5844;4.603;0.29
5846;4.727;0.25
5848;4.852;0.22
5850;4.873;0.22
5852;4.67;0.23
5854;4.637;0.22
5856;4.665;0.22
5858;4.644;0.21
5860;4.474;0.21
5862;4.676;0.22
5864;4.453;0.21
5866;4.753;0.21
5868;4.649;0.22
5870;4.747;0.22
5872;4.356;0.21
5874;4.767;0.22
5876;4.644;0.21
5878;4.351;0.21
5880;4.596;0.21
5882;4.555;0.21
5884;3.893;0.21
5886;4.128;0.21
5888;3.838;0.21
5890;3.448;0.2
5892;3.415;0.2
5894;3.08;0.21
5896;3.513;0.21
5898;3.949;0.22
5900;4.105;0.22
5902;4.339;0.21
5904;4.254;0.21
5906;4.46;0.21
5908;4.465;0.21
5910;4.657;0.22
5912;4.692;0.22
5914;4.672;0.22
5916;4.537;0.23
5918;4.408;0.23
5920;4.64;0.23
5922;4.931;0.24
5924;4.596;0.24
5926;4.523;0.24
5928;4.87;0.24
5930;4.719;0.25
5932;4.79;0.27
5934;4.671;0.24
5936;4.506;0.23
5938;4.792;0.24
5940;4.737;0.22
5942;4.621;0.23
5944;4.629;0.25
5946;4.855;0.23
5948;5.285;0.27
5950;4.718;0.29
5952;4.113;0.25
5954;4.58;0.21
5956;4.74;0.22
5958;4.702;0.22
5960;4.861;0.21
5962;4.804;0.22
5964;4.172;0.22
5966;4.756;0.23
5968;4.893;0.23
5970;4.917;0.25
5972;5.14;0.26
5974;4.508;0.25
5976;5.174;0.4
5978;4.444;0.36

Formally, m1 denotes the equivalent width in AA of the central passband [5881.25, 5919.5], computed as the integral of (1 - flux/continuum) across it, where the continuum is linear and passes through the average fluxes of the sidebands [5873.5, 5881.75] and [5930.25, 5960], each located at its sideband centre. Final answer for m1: 4.0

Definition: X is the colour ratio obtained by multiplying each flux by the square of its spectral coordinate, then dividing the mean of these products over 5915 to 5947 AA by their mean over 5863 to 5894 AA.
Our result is 1.12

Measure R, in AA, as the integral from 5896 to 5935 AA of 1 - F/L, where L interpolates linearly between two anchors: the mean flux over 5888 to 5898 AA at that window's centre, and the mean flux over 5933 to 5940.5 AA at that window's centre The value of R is -4.1 AA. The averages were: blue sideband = 3.47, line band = 4.51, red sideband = 4.67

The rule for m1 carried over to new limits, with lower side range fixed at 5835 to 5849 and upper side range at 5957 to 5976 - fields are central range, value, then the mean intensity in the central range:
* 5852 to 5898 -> 5.4 AA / 4.29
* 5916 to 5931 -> 0.5 AA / 4.66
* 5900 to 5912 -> 1.0 AA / 4.43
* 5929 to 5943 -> 0.3 AA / 4.69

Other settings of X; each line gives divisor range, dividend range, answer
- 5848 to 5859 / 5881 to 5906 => 0.84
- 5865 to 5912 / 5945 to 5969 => 1.14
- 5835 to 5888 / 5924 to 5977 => 1.05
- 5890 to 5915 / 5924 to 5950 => 1.17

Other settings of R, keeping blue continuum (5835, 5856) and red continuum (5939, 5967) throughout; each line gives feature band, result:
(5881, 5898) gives 3.7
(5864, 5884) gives 1.0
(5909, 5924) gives 0.3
